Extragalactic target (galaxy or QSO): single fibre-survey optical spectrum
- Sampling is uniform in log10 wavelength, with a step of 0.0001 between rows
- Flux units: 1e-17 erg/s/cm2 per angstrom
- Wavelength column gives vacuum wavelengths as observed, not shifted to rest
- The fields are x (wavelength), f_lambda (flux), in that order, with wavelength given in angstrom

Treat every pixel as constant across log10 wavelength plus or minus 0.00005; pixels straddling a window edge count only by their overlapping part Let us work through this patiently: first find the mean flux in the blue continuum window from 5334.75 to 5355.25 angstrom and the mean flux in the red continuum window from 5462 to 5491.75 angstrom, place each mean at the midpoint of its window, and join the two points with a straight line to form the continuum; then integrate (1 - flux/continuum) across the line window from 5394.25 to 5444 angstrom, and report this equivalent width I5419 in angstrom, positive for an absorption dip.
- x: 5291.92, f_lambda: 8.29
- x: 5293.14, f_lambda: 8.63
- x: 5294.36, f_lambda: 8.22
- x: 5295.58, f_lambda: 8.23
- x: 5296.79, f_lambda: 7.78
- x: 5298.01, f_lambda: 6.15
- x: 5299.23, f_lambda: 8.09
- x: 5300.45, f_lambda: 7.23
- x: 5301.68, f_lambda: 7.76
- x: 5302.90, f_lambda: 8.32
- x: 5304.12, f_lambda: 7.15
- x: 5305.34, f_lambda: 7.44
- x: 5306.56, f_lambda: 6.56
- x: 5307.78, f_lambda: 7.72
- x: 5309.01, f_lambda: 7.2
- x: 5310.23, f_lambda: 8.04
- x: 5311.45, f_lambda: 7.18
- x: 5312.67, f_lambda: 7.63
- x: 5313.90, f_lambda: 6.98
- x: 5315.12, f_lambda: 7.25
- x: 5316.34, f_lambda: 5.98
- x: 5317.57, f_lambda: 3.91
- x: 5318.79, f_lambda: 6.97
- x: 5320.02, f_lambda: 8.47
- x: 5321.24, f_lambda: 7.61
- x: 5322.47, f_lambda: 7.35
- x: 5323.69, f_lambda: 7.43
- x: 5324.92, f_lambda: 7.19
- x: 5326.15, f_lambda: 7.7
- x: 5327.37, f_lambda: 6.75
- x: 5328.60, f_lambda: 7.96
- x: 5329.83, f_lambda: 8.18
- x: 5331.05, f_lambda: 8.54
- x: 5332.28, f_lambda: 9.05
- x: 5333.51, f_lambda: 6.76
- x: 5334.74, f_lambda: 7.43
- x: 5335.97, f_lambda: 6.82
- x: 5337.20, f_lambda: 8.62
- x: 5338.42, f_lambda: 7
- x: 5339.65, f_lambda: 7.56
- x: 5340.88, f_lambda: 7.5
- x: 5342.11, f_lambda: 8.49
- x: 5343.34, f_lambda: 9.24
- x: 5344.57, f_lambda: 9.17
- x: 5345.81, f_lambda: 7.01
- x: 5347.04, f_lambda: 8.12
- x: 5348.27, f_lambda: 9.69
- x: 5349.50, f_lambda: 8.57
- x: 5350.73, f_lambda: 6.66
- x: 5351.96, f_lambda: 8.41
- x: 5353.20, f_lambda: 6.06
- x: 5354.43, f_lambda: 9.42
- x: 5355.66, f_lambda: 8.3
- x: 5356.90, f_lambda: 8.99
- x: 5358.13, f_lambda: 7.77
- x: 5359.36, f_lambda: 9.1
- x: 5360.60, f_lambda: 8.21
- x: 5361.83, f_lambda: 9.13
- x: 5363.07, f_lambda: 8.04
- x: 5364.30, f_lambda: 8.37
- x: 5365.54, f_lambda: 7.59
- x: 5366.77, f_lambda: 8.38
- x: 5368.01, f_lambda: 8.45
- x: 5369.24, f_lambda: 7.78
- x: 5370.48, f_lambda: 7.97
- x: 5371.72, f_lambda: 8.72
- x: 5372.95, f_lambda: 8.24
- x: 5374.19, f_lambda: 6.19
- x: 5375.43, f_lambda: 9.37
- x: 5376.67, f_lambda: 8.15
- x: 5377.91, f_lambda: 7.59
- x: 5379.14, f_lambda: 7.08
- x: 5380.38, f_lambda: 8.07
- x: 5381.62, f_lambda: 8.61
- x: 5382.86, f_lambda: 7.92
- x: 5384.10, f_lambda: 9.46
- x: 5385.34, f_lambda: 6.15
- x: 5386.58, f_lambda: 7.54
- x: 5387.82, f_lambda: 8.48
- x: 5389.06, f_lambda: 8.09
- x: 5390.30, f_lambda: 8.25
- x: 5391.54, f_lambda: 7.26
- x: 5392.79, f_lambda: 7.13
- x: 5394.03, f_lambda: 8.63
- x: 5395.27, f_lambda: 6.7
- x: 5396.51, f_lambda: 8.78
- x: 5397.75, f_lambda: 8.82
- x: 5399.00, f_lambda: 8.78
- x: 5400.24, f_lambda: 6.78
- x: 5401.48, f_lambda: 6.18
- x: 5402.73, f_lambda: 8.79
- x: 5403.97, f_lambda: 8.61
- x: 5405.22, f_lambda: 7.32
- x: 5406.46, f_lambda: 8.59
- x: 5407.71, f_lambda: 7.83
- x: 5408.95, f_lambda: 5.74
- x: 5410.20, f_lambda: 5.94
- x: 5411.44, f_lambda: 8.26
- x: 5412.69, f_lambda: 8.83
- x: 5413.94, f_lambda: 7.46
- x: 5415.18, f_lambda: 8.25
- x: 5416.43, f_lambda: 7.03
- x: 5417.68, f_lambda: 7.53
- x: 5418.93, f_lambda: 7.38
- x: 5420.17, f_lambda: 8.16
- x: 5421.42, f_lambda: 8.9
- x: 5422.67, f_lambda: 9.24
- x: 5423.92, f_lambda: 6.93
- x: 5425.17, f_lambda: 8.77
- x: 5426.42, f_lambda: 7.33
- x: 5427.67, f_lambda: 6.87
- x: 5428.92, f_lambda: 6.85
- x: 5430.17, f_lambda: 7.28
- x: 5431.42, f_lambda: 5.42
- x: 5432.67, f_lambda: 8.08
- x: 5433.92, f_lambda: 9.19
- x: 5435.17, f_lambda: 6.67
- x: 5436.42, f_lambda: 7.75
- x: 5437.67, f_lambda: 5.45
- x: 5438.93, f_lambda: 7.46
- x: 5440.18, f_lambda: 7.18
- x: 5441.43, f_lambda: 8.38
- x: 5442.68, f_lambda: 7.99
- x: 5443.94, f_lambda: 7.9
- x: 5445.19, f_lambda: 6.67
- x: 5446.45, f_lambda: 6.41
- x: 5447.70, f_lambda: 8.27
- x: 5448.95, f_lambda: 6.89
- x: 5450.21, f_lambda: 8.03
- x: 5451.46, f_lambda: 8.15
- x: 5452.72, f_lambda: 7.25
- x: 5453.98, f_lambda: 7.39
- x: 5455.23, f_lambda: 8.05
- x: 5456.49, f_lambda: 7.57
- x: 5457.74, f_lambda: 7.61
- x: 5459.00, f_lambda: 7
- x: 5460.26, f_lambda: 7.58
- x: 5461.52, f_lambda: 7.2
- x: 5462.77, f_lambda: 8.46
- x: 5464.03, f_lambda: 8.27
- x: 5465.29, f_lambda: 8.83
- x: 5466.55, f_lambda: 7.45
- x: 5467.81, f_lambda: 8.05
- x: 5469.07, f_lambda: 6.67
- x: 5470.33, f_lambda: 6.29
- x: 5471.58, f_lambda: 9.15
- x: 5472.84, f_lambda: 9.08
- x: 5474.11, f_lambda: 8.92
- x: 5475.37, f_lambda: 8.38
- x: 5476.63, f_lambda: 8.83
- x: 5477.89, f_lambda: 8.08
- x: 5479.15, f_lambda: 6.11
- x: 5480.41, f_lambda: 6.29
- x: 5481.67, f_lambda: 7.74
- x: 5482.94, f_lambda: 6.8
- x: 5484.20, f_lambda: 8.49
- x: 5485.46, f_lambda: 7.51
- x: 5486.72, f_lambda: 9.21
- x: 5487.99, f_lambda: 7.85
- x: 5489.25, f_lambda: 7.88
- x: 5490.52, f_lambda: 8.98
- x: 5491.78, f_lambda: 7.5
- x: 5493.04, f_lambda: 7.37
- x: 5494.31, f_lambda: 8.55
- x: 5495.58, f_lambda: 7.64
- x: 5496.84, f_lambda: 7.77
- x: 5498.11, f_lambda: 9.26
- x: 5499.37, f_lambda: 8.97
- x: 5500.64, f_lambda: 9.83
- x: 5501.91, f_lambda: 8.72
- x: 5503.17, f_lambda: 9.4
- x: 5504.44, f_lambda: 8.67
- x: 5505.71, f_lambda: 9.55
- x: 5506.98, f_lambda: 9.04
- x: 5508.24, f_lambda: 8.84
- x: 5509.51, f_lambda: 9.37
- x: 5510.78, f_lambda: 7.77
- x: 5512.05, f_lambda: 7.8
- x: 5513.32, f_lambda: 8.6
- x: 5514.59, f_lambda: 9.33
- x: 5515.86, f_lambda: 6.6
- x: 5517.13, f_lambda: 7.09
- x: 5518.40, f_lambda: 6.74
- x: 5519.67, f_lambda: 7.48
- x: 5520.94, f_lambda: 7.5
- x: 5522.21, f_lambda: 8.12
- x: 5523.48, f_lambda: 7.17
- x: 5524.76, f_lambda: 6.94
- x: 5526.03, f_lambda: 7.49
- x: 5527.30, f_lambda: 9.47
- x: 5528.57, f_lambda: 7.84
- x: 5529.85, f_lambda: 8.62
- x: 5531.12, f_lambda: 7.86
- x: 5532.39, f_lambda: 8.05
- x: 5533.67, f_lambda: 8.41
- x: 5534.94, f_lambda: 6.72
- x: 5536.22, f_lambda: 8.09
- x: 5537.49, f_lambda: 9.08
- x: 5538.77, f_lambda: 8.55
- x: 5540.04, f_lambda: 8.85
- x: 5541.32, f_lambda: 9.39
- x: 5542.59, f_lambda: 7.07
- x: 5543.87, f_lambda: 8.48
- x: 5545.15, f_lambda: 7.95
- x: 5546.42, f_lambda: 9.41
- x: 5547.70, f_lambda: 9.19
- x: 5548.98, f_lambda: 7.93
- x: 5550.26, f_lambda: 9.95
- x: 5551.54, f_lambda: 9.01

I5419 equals 2.12 angstrom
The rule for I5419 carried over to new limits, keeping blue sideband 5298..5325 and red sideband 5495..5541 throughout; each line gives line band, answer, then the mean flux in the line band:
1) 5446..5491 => 1.2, 7.8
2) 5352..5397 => -3.1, 8.06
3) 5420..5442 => 0.8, 7.53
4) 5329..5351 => -2.0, 8.04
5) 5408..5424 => 0.1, 7.69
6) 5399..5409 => 0.0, 7.66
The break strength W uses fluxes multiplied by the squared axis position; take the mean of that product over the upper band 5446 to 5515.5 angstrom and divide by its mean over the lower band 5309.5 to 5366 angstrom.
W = 1.1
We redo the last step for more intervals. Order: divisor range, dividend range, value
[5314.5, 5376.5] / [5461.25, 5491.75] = 1.06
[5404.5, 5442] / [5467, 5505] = 1.10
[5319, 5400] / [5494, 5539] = 1.09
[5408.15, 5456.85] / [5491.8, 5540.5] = 1.13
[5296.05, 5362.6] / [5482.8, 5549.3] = 1.15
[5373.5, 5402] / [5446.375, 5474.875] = 1.02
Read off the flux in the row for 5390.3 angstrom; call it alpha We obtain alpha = 8.25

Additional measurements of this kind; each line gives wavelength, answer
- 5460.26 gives 7.58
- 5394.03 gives 8.63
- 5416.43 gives 7.03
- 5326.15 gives 7.7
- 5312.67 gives 7.63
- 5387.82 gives 8.48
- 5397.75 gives 8.82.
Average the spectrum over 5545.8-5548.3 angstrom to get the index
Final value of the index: 9.29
